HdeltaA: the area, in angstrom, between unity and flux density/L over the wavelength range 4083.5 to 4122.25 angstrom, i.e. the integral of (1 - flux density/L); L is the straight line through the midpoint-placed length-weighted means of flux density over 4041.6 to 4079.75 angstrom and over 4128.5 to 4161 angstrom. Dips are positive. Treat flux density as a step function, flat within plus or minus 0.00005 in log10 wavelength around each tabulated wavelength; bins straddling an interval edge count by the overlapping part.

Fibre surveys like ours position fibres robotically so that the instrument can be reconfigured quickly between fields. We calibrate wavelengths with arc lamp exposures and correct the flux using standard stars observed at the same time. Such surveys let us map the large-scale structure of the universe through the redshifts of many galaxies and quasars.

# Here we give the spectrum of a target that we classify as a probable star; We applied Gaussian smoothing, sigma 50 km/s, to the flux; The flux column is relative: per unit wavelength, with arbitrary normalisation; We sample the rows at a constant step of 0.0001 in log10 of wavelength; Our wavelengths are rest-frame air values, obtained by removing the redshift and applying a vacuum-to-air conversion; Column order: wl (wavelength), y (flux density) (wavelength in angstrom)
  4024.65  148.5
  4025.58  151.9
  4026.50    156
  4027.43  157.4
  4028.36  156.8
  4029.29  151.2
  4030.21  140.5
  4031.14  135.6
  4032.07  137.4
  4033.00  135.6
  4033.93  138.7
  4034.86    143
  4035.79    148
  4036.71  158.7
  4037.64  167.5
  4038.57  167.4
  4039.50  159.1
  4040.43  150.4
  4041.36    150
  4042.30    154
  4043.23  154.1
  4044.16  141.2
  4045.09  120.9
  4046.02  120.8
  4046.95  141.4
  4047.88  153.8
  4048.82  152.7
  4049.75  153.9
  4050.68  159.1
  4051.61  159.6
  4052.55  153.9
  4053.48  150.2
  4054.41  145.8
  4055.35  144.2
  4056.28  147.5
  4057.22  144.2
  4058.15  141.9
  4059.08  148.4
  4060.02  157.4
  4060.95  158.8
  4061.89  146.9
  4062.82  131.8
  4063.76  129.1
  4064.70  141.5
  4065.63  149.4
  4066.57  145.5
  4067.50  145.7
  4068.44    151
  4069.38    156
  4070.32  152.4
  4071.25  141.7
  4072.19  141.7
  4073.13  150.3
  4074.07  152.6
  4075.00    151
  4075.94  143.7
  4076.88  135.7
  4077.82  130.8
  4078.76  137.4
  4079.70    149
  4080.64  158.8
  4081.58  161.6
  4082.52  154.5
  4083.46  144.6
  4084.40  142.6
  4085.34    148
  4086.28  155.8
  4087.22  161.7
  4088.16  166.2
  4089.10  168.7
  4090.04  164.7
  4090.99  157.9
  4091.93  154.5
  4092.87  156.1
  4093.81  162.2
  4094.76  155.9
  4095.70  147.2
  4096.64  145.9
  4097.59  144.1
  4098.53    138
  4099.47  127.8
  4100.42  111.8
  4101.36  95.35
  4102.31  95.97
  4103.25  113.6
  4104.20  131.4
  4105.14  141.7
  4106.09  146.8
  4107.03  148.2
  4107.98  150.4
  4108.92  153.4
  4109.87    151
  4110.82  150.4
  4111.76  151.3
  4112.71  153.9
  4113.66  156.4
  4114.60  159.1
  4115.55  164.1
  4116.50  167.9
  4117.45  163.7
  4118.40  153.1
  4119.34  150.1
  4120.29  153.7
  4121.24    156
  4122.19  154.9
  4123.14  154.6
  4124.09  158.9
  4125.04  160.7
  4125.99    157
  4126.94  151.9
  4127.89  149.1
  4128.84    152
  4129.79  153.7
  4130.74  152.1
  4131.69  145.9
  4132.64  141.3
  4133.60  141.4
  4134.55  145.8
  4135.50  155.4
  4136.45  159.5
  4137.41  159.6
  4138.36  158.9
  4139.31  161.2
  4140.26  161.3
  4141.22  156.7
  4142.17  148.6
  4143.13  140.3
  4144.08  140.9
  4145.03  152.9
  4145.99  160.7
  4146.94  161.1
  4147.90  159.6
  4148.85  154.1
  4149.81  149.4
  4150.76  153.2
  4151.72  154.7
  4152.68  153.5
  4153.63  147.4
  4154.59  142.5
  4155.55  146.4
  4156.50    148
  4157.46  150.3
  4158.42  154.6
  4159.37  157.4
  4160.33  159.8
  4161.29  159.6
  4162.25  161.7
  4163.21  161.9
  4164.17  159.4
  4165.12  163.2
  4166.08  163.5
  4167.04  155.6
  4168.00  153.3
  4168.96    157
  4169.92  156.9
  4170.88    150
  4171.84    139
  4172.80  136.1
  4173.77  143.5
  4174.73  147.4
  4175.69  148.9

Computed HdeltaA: 0.3 angstrom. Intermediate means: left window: 146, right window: 152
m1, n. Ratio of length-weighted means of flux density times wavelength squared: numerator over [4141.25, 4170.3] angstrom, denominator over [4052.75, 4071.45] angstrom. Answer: 1.10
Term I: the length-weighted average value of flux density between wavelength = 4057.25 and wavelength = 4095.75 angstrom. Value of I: 150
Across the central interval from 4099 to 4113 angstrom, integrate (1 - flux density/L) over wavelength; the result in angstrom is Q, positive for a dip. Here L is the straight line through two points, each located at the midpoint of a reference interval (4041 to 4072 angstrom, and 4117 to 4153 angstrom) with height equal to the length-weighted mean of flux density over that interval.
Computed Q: 1.5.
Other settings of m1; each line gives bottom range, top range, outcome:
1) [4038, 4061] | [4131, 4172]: 1.08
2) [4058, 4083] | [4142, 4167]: 1.09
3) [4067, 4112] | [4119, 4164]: 1.08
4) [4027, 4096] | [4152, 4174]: 1.08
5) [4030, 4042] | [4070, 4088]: 1.02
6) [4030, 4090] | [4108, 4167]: 1.08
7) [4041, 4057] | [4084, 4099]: 1.07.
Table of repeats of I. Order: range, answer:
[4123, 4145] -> 152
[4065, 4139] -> 149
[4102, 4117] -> 147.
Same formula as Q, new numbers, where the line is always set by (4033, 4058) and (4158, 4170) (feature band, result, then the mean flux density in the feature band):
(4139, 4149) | 0.2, 154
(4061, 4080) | 0.8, 144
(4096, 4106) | 1.8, 126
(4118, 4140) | 0.4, 153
